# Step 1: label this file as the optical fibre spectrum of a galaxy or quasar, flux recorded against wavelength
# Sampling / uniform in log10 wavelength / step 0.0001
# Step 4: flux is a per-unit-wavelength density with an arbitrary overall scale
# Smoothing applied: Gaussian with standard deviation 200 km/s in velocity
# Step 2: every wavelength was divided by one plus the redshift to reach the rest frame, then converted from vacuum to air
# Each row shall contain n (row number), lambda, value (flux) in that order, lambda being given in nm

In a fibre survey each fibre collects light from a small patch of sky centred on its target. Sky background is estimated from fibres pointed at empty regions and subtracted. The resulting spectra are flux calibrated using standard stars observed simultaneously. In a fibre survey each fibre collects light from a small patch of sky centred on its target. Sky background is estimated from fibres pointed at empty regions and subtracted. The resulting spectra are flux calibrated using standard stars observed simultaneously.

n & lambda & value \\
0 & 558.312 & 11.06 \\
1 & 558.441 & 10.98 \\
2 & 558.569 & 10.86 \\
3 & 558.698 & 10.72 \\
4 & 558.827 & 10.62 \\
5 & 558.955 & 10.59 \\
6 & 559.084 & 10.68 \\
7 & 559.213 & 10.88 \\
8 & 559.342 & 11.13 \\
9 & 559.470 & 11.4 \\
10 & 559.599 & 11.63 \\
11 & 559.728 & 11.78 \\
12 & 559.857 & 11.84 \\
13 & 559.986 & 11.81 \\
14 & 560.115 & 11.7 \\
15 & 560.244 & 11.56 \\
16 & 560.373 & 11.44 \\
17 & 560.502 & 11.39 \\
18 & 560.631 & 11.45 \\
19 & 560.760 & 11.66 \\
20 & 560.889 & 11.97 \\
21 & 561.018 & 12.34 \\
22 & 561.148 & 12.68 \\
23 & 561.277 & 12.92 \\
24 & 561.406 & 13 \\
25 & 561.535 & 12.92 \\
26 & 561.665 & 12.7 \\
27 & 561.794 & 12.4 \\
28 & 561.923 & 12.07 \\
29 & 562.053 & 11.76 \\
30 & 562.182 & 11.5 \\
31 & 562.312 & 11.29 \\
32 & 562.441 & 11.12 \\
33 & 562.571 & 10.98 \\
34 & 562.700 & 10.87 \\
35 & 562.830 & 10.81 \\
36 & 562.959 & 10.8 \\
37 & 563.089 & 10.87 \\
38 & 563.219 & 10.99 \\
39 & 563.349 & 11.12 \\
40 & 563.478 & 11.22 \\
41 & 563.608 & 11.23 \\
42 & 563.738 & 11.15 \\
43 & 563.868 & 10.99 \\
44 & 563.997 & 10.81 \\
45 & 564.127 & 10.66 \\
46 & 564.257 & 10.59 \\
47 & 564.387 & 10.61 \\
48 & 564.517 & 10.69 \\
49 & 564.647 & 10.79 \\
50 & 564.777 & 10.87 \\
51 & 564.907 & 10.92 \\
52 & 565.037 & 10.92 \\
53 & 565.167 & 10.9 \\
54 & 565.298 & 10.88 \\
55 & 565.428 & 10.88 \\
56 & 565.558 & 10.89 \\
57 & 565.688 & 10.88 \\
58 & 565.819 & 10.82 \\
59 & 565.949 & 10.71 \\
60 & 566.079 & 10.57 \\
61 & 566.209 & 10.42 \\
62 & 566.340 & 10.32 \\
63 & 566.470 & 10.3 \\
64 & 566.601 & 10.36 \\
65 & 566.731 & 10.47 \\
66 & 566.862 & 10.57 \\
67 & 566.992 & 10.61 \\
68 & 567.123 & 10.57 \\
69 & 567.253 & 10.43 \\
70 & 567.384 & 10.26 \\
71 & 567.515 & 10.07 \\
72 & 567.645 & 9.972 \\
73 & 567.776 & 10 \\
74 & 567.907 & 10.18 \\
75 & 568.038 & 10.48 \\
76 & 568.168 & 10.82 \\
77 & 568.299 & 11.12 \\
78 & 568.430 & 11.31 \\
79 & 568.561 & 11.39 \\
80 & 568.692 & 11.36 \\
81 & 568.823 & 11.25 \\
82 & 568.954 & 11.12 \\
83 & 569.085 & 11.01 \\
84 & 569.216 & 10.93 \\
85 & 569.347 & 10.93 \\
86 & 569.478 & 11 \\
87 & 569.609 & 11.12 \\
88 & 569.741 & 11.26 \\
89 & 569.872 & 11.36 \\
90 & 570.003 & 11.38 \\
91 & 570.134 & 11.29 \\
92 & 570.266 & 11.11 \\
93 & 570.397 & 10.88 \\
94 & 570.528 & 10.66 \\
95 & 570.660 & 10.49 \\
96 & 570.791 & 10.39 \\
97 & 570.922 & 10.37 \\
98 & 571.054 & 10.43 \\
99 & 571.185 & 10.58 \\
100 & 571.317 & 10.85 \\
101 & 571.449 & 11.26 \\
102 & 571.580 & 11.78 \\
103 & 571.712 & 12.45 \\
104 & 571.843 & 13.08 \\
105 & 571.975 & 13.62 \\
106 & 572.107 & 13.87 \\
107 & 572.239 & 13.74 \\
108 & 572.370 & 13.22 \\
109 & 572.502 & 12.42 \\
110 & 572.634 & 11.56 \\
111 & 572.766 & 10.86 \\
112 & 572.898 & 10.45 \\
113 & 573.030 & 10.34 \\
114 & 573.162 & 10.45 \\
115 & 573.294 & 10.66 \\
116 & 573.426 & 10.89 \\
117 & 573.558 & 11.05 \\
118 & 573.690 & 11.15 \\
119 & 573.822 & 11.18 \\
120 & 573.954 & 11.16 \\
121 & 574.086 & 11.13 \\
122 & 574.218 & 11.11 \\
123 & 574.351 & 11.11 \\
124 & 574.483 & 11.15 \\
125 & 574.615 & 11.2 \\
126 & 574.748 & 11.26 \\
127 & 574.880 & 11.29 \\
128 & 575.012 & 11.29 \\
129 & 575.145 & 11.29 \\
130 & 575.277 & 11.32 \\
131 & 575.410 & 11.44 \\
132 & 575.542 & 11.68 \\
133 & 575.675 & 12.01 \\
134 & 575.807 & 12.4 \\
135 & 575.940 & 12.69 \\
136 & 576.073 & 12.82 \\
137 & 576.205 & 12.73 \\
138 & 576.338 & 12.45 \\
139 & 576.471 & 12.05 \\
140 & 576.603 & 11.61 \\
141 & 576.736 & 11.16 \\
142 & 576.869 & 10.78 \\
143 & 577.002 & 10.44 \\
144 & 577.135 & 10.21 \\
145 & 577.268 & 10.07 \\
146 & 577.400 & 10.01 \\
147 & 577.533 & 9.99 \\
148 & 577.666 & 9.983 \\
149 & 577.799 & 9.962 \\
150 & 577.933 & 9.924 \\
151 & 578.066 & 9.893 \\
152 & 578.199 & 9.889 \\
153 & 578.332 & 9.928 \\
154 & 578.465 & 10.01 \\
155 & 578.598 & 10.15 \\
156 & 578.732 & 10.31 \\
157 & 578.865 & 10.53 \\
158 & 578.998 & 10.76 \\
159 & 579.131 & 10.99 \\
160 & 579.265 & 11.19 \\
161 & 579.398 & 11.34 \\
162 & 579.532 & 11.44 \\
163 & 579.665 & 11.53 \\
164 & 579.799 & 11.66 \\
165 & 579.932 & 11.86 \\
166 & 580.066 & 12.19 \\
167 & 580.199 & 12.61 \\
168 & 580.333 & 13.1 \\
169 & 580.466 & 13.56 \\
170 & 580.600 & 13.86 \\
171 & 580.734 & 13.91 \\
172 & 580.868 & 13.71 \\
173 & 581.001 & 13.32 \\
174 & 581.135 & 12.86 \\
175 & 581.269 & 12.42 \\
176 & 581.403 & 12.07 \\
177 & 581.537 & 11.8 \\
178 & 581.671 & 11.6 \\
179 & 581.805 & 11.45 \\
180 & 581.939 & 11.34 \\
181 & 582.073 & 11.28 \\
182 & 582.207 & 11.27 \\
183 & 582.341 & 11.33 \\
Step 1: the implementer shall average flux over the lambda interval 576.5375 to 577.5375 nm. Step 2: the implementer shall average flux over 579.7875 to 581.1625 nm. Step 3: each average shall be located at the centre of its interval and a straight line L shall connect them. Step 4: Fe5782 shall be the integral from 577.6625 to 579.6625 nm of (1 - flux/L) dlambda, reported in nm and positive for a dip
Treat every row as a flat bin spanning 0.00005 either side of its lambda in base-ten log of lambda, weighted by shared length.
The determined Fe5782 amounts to 0.22 nm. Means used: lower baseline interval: 10.6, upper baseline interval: 13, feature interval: 10.5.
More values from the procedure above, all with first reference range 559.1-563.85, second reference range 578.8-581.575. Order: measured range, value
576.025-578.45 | 0.28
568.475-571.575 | 0.23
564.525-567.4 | 0.27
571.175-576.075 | 0.16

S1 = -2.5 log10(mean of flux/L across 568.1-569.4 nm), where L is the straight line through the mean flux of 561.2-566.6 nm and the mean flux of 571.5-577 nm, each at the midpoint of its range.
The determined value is 0.03 mag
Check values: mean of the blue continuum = 11.1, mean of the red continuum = 11.7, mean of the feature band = 11.1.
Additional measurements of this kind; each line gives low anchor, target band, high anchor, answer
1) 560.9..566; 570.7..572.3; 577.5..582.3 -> -0.04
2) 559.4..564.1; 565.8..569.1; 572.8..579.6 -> 0.07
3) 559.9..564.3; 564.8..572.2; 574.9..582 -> 0.05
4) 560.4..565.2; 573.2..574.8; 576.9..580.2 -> -0.02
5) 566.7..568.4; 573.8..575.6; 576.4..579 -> -0.09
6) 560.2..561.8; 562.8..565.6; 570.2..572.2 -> 0.10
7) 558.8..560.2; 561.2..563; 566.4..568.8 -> -0.07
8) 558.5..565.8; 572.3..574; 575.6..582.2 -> 0.02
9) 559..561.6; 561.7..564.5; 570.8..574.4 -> 0.06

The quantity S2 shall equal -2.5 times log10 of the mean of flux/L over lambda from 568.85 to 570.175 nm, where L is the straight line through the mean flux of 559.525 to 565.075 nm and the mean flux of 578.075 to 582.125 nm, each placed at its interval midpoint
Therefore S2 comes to 0.041 mag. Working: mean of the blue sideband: 11.5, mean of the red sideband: 11.7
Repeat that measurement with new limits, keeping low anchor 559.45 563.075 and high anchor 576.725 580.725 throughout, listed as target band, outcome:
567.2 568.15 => 0.13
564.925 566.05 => 0.07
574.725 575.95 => -0.05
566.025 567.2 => 0.11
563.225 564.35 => 0.07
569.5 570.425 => 0.02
